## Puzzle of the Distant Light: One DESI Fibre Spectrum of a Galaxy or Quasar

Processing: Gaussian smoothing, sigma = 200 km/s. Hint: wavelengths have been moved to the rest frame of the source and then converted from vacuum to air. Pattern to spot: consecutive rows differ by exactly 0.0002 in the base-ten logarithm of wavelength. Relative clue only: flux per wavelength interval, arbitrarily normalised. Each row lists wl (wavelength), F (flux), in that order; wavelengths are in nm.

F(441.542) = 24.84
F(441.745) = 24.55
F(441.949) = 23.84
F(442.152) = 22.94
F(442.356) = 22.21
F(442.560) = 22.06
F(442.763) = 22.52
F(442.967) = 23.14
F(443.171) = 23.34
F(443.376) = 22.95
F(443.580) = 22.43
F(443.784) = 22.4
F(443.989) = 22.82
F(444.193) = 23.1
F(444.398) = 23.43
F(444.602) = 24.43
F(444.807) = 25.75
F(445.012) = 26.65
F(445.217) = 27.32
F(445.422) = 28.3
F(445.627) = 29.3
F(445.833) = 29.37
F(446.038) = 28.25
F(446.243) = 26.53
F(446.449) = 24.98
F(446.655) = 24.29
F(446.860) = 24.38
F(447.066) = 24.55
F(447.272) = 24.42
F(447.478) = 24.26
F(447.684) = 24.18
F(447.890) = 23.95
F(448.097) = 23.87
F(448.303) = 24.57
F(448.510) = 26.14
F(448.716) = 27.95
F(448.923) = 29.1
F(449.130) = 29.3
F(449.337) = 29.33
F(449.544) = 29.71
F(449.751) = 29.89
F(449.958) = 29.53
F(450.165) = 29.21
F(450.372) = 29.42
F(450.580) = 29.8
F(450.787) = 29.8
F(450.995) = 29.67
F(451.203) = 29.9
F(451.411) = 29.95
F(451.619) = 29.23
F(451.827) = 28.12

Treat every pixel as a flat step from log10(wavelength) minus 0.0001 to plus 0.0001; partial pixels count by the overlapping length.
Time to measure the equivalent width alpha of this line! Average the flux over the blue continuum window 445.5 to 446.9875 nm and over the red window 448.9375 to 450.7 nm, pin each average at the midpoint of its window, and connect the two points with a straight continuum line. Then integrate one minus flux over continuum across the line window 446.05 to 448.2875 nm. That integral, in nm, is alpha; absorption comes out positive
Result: 0.22 nm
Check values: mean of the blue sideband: 26.7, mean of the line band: 24.7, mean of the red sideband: 29.5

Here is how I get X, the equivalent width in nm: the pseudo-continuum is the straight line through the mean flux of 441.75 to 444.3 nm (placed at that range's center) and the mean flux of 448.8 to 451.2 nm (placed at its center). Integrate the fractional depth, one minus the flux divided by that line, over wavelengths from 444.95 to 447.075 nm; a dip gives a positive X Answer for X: -0.09 nm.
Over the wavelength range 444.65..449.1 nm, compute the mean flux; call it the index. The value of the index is 26.1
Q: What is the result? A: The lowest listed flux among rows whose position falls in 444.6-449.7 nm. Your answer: 23.87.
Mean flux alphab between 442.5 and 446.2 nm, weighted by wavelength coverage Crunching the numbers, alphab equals 24.9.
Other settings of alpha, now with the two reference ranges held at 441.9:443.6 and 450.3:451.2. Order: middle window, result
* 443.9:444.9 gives 0.014 nm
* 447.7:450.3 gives 0.055 nm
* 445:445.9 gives -0.113 nm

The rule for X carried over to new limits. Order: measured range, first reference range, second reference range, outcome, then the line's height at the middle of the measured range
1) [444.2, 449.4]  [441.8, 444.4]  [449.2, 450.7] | 0.06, 26.5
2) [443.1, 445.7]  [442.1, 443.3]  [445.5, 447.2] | -0.03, 24.4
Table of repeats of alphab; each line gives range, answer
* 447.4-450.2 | 27.2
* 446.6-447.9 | 24.3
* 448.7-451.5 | 29.5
